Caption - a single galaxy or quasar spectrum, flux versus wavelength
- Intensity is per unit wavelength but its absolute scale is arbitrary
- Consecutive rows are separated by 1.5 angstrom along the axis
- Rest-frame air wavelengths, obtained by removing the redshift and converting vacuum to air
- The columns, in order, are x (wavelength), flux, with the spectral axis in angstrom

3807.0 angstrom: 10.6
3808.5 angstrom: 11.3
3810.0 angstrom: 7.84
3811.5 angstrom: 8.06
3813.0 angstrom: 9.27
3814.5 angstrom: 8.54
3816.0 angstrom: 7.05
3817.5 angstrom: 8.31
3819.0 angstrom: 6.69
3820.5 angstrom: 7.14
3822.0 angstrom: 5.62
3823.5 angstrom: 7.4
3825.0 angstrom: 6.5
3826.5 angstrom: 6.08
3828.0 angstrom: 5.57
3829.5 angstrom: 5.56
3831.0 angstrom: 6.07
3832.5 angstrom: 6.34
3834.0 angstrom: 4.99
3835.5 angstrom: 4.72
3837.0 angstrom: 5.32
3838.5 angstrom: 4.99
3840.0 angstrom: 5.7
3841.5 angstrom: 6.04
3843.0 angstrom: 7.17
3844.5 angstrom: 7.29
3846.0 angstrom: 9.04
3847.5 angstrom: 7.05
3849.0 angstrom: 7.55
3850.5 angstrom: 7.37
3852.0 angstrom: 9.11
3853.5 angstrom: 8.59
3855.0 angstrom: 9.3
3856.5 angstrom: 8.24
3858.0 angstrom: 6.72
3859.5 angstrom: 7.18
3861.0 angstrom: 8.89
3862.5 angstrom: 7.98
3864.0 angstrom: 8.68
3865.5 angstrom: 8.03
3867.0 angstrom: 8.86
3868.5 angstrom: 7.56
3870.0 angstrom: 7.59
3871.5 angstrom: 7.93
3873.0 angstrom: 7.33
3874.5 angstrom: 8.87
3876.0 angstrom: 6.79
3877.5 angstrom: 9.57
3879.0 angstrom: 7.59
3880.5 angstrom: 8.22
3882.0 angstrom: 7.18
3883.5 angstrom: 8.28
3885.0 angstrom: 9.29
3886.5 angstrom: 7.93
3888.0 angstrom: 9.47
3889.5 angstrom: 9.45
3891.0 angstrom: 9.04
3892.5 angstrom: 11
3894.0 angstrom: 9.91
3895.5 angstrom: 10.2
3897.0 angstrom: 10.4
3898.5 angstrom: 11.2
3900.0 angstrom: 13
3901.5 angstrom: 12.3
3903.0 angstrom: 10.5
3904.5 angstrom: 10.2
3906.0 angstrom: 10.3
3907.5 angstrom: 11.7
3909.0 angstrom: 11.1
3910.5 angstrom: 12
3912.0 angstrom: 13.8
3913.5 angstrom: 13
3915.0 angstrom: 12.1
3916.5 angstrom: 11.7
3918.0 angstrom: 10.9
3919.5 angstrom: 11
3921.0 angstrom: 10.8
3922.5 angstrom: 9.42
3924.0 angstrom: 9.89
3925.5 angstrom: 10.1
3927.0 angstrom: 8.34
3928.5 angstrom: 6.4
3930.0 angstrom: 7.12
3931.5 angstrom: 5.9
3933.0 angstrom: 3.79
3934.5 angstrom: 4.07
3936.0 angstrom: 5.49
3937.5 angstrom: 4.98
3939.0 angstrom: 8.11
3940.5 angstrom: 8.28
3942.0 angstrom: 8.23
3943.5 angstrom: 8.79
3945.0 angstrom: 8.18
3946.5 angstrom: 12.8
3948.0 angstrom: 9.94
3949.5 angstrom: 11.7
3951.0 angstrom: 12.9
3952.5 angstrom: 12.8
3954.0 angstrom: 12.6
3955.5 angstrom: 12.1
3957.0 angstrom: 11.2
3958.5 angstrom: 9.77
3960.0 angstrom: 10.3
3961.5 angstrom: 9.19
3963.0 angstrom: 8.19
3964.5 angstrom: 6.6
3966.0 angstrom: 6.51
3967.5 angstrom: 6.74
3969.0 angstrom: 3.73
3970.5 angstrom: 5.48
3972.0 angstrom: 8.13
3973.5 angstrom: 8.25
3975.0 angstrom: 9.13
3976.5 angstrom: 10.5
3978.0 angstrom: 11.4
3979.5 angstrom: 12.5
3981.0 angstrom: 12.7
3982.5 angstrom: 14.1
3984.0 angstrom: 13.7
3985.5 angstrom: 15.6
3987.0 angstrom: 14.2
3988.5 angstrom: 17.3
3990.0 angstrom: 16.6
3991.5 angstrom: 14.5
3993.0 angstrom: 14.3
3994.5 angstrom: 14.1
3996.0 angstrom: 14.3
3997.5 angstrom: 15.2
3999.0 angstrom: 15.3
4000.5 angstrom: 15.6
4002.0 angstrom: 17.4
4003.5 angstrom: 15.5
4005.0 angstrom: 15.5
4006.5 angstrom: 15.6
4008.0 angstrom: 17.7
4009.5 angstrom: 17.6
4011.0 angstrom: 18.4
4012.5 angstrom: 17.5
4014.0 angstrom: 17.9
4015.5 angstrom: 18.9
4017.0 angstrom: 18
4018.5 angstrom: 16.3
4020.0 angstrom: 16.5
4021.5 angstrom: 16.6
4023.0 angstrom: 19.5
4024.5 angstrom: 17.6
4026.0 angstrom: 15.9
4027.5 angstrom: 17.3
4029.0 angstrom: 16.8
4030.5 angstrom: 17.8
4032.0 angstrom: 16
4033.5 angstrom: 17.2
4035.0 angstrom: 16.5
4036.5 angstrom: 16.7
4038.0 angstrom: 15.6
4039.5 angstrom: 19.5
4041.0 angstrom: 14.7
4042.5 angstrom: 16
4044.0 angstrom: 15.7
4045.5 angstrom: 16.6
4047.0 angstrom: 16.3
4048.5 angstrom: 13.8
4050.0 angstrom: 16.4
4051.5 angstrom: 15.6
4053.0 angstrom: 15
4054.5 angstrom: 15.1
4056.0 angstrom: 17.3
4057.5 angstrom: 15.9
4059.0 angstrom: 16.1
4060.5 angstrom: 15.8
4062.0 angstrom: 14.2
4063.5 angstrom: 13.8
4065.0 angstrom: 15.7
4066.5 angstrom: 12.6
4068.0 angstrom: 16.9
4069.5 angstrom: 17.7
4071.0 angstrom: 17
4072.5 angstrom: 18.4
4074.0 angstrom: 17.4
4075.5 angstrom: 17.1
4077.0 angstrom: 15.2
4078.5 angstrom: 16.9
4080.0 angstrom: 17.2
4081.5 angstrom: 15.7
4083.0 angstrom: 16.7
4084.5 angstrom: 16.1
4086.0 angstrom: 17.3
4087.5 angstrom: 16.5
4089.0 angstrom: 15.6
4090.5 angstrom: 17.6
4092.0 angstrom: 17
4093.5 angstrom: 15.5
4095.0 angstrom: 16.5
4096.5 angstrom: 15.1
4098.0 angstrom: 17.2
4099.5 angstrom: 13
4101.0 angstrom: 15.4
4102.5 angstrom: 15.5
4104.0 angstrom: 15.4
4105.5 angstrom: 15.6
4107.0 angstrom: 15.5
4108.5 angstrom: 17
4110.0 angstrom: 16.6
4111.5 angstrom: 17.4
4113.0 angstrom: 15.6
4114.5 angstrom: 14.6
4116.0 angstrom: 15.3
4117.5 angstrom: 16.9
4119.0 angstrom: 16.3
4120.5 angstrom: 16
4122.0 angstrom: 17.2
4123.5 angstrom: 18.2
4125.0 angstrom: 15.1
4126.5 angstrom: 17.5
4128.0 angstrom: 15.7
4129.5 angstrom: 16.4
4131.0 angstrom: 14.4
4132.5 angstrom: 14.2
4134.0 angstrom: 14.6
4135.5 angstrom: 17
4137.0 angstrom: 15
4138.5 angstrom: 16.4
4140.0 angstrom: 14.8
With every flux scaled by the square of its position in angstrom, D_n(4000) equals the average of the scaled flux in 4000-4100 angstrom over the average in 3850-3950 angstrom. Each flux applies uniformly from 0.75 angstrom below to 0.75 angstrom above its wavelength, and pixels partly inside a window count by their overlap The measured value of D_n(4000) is 1.9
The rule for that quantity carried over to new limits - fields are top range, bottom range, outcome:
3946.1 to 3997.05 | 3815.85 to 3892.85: 1.60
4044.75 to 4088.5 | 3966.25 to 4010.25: 1.27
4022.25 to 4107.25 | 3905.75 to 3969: 1.84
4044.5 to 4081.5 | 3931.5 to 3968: 1.91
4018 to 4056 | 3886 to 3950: 1.81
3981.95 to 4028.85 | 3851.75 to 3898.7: 2.02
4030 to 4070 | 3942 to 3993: 1.53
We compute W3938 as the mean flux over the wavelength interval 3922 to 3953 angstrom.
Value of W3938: 8.4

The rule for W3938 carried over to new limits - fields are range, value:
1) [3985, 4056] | 16.4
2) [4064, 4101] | 16.3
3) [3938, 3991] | 10.5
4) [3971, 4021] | 14.8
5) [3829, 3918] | 8.73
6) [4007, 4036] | 17.3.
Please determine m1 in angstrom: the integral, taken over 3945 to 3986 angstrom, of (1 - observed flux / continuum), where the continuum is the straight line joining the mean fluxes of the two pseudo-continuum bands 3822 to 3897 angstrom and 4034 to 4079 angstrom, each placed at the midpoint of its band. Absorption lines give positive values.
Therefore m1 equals 6.5 angstrom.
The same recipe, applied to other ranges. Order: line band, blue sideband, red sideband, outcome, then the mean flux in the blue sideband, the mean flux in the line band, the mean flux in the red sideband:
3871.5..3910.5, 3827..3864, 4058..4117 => -4.1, 6.98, 9.65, 16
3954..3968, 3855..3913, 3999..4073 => 4.0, 9.34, 9.19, 16.5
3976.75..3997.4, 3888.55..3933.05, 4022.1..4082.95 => -1.0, 10.3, 14.2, 16.3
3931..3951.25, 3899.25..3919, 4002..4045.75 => 8.1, 11.7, 7.99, 17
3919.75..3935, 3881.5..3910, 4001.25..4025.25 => 5.4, 10.2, 7.75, 17.3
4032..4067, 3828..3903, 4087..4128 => -4.0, 8.1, 15.8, 16.1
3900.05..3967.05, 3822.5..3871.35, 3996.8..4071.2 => 9.4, 7.11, 9.68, 16.4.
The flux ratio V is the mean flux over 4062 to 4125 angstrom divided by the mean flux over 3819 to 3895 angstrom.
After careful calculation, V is 2.14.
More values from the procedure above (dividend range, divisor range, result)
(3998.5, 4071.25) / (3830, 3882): 2.21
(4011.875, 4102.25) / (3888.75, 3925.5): 1.49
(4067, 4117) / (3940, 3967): 1.63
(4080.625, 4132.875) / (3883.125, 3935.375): 1.63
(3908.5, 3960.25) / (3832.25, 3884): 1.29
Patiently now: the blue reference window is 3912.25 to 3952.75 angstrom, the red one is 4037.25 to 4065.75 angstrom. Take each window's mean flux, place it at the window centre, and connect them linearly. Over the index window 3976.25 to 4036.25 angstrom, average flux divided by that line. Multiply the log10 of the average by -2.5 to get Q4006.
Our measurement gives -0.20 mag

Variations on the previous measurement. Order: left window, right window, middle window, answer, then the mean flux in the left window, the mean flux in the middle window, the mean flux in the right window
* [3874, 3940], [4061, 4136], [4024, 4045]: -0.20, 9.37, 16.7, 16.1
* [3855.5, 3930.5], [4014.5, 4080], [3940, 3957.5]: 0.12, 9.51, 10.8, 16.4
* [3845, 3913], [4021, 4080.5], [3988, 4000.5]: -0.09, 9.17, 15.2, 16.3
